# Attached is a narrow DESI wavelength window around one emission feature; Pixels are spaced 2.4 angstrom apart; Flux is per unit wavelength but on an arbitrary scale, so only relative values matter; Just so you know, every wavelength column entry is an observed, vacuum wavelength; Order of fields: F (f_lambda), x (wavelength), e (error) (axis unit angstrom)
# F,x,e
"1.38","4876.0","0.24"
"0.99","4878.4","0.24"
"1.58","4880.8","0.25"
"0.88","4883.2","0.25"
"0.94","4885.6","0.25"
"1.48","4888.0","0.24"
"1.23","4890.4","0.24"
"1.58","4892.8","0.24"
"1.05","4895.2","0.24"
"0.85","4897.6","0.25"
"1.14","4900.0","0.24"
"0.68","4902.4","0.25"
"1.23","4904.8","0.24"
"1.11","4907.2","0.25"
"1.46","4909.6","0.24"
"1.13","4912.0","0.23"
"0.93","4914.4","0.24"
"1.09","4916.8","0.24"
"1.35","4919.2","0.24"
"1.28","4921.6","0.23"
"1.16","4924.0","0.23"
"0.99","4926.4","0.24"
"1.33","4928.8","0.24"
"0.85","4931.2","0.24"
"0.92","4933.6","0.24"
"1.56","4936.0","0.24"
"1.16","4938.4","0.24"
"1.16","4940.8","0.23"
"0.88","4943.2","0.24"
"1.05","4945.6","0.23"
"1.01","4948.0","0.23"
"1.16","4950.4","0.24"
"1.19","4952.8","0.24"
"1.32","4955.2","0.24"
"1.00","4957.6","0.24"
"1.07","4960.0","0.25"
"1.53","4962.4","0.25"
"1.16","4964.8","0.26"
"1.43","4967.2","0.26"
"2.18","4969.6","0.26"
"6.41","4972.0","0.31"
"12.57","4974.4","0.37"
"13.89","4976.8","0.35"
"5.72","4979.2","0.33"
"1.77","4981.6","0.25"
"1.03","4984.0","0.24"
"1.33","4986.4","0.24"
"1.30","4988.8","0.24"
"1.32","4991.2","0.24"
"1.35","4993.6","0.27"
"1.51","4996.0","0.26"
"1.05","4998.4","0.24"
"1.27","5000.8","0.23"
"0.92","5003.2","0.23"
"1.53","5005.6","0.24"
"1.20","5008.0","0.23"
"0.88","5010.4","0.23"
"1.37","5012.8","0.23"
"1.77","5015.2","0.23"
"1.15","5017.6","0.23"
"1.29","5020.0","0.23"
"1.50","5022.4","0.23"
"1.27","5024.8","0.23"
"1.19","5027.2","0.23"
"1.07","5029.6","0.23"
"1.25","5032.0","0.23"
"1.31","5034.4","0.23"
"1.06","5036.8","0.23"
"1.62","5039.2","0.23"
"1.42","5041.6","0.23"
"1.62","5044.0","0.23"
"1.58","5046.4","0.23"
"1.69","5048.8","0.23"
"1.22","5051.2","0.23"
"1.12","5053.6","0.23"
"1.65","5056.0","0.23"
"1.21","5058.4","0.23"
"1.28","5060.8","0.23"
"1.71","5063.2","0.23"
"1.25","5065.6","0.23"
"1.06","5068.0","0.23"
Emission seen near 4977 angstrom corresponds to [O II]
